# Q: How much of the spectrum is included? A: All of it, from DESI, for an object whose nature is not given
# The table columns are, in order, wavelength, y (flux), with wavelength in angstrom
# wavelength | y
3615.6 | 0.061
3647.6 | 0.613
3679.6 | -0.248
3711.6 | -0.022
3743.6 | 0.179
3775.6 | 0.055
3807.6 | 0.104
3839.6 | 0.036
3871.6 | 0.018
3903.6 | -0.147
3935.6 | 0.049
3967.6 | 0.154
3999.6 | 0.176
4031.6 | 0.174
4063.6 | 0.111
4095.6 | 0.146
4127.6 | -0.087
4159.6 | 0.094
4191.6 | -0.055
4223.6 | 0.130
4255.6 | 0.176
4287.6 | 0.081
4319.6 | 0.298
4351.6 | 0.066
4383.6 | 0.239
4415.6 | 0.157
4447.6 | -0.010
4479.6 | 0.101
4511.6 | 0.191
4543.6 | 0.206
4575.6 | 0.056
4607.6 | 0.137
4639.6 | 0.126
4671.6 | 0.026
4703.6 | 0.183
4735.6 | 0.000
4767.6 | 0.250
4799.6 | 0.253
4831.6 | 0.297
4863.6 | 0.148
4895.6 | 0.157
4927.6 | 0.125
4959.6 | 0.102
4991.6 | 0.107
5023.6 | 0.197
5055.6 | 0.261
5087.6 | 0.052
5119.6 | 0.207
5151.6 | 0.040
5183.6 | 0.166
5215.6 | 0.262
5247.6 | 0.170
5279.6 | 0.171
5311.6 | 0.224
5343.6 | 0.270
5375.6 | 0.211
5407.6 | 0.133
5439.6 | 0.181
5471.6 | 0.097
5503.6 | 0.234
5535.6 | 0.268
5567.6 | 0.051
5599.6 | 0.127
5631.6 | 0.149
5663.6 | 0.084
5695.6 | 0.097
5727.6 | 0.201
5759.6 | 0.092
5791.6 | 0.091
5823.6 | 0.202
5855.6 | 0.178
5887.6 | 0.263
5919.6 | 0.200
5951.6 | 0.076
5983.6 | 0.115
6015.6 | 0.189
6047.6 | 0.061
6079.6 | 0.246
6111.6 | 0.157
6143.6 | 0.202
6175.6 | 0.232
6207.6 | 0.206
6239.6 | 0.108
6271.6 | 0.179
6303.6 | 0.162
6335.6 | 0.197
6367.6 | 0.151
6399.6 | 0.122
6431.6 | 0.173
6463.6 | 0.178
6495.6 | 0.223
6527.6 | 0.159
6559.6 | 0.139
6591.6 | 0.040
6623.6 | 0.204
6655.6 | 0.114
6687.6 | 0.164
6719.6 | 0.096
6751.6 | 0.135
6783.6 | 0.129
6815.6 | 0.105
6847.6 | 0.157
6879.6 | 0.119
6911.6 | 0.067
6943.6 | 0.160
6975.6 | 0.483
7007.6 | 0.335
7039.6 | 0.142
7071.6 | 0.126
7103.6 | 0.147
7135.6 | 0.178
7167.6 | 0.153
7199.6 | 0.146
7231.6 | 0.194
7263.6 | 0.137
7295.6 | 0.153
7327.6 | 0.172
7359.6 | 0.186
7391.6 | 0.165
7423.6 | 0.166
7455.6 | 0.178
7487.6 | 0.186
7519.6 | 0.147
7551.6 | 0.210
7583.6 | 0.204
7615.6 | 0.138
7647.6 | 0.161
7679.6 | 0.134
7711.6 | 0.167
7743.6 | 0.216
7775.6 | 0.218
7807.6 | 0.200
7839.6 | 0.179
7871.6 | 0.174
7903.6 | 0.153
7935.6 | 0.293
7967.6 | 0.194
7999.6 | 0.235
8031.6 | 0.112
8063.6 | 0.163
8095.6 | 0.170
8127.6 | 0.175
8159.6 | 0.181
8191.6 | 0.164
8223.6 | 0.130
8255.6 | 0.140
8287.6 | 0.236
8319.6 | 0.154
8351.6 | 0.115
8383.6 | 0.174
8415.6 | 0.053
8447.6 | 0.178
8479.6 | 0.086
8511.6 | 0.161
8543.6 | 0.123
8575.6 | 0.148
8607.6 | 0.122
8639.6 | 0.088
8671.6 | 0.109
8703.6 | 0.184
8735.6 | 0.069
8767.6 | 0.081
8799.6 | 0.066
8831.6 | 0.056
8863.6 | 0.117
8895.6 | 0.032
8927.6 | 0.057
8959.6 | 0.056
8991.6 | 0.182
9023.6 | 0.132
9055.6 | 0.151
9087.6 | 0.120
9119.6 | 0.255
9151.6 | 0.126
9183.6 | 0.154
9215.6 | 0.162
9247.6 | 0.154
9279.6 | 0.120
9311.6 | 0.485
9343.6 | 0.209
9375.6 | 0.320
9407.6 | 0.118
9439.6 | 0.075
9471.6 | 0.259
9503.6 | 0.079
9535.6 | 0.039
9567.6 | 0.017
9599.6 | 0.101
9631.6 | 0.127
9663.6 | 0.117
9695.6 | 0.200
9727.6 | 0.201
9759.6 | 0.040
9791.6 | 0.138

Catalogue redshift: 0.87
